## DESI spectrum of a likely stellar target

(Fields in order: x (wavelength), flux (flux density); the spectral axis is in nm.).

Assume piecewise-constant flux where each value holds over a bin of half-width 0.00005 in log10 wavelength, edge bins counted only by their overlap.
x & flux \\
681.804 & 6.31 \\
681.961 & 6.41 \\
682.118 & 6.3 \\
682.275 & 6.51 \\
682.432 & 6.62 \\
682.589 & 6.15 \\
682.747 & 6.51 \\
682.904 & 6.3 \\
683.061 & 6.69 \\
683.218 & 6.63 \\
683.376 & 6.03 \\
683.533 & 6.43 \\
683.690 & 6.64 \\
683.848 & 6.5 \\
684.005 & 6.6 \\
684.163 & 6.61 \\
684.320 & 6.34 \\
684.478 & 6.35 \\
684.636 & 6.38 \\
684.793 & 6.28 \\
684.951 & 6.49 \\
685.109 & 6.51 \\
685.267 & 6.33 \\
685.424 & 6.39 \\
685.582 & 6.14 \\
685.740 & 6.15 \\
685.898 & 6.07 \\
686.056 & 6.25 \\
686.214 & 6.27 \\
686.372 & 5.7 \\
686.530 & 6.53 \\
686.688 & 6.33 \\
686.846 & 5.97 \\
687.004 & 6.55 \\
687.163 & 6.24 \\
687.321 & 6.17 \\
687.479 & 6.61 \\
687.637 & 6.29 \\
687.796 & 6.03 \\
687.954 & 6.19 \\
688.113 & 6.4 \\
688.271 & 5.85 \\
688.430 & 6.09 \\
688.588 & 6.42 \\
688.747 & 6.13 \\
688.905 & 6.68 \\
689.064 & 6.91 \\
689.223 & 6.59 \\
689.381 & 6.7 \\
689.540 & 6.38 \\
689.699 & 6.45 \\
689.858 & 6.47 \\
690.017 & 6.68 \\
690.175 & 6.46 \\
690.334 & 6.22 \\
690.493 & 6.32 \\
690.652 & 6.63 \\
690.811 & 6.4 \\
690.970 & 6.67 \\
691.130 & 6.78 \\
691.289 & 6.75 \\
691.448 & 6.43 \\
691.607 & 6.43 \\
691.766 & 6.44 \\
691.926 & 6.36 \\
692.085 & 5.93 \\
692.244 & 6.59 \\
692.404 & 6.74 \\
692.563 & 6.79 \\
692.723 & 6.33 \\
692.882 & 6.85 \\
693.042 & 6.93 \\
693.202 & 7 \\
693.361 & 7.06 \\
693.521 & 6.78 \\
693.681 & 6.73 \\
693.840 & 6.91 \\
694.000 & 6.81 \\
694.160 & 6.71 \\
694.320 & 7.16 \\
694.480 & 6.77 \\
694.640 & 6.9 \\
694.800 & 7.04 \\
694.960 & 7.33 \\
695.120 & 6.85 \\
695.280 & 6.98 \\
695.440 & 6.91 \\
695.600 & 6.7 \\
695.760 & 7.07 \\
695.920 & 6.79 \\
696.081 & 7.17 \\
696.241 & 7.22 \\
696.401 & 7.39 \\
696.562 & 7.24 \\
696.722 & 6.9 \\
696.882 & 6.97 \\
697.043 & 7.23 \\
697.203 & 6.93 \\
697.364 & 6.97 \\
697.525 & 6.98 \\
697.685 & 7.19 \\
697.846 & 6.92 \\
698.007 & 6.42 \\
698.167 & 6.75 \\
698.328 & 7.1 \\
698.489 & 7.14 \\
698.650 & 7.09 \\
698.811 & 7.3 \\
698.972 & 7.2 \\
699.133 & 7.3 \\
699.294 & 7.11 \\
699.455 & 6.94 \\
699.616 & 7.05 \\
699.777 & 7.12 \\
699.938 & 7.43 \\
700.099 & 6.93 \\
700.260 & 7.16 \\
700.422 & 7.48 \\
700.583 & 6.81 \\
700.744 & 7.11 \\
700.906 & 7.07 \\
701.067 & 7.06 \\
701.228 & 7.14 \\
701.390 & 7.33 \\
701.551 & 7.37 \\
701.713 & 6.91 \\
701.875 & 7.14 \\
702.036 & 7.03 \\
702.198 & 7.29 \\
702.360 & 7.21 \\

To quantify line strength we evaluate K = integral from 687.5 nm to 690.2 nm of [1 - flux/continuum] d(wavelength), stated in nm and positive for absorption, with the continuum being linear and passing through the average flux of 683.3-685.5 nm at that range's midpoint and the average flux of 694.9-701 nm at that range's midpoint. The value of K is 0.095 nm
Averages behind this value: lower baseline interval 6.42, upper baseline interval 7.06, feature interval 6.4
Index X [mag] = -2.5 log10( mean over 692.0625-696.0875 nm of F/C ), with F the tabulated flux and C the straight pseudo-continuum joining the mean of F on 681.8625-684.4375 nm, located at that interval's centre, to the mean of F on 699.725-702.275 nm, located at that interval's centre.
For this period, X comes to 0.01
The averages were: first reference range 6.45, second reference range 7.15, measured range 6.85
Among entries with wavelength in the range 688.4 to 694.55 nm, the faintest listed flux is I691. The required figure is 5.93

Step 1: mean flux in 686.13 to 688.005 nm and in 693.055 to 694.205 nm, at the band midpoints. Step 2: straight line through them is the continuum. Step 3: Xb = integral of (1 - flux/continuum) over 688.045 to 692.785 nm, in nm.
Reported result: 0.07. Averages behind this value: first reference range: 6.24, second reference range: 6.87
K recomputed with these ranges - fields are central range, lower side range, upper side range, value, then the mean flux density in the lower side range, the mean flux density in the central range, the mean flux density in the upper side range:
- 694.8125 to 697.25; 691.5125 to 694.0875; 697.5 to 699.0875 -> -0.06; 6.67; 7.05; 7.02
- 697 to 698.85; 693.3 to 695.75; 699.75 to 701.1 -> 0.01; 6.91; 6.99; 7.13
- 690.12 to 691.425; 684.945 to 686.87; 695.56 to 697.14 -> 0.02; 6.24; 6.52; 7.08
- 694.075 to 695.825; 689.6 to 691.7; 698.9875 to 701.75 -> -0.04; 6.51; 6.95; 7.14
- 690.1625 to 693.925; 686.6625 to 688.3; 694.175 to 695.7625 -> 0.04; 6.25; 6.61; 6.96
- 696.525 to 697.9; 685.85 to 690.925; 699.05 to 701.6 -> -0.02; 6.35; 7.03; 7.15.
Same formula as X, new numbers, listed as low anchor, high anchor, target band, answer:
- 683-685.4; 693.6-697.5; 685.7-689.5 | 0.05 mag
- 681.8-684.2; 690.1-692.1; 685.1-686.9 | 0.04 mag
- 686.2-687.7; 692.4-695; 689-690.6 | 0.00 mag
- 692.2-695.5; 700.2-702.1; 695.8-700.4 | -0.01 mag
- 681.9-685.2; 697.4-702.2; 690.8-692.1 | 0.04 mag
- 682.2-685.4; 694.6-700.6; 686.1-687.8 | 0.06 mag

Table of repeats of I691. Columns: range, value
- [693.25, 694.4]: 6.71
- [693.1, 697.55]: 6.7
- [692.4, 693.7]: 6.33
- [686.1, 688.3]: 5.7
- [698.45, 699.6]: 6.94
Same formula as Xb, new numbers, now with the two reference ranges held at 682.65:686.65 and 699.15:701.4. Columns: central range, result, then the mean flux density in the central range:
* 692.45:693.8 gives -0.01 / 6.81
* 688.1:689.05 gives 0.04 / 6.3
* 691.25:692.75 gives 0.05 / 6.48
